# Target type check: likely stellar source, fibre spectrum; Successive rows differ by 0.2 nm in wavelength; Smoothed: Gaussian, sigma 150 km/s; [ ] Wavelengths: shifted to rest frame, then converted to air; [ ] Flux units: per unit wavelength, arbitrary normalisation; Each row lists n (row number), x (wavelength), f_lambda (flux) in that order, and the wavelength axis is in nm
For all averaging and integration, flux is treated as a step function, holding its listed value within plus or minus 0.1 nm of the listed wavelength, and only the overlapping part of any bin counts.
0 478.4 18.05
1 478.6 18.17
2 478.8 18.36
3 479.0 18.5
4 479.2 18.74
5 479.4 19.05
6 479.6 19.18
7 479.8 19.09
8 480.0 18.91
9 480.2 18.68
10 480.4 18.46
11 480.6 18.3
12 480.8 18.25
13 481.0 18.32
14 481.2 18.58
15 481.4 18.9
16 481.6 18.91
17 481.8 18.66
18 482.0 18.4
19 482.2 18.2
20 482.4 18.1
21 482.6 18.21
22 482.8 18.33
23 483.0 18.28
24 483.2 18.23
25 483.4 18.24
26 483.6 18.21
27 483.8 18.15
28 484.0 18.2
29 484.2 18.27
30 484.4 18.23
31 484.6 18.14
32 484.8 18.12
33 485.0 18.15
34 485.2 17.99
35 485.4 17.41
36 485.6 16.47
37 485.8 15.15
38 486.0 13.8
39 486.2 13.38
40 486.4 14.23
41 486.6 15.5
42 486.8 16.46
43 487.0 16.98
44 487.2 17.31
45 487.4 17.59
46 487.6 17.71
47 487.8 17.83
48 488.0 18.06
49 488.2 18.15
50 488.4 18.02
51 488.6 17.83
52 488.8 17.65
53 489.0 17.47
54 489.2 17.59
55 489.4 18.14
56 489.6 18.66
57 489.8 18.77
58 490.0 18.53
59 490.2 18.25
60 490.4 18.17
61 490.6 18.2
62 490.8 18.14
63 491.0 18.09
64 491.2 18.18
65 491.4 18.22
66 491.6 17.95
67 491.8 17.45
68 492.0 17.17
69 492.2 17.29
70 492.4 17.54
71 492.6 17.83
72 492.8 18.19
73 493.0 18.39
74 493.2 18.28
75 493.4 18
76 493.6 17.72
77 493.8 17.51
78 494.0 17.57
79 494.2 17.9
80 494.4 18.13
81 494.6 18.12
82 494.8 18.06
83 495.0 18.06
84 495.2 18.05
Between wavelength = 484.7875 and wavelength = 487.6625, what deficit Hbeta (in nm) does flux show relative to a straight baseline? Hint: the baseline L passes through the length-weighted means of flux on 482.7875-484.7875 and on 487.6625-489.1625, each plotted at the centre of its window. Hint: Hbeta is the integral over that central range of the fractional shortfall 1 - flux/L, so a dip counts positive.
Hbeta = 0.267 nm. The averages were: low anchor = 18.2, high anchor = 17.8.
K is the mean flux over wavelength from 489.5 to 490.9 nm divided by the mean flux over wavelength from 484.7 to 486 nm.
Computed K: 1.1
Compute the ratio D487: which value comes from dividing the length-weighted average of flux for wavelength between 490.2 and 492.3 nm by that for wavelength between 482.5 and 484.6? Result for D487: 1.0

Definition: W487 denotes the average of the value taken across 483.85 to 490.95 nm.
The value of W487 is 17.4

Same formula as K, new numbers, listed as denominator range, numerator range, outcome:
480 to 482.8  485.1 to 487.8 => 0.88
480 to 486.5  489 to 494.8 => 1.01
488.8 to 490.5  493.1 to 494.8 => 0.99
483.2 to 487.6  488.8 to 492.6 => 1.06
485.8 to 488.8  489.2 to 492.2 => 1.09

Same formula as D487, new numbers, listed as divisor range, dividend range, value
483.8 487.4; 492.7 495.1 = 1.07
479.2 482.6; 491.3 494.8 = 0.96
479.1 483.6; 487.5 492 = 0.97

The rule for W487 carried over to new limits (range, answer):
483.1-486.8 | 17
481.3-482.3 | 18.6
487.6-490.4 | 18.1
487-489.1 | 17.7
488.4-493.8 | 18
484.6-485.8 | 17.5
